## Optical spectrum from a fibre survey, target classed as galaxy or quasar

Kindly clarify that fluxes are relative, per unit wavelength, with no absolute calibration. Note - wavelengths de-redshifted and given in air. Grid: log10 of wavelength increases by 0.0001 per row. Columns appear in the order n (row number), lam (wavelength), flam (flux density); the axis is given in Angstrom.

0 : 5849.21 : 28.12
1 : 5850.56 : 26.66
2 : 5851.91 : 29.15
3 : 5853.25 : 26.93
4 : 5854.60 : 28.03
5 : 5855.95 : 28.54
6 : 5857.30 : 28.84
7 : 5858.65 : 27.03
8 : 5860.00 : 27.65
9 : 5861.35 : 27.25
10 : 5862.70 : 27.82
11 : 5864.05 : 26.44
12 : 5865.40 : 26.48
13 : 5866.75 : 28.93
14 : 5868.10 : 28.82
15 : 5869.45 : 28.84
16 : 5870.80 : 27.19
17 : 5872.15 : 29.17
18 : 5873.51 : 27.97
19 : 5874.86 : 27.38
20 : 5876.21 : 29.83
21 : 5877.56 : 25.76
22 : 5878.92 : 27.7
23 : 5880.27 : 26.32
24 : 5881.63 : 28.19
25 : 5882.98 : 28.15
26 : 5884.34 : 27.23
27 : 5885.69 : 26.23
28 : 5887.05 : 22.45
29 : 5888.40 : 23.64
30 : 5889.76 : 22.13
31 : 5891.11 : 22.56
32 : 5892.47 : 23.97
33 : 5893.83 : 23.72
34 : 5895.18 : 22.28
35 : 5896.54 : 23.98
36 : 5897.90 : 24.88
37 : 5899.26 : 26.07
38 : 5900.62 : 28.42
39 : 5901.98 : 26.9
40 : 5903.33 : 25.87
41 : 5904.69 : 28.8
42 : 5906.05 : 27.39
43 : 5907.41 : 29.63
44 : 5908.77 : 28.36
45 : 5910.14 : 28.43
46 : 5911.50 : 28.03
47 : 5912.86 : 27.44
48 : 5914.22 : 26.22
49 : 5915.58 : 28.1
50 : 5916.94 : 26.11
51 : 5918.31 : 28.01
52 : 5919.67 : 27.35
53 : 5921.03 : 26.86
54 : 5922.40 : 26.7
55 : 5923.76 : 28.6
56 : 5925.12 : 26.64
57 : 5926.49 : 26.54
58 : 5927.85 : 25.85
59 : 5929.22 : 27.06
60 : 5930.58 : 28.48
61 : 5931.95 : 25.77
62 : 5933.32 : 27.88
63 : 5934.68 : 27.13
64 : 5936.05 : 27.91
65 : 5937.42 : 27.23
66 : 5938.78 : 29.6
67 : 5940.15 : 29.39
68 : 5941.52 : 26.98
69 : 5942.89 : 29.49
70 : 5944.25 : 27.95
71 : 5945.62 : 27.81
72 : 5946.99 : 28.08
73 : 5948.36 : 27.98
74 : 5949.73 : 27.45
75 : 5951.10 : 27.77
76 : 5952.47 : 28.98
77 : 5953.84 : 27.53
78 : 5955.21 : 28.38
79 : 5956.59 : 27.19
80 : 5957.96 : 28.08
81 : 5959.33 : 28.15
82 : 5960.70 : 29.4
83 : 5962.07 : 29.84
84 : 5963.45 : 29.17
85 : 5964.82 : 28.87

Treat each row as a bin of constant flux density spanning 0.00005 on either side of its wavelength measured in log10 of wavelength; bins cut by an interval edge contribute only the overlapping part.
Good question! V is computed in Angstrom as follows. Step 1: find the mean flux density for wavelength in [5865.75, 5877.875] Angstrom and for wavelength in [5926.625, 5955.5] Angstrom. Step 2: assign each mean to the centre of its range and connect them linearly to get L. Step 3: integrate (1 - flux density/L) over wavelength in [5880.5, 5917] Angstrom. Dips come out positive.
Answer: 2.5 Angstrom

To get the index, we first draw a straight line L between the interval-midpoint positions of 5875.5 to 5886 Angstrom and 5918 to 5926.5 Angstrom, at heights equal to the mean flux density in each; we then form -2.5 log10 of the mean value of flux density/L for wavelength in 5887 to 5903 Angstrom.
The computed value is 0.13 mag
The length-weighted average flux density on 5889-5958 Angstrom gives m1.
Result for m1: 27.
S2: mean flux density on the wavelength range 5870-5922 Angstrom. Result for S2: 26.5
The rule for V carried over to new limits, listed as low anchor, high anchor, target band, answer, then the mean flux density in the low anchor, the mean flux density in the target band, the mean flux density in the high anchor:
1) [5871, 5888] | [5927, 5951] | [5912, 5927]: 0.2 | 27.1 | 27.2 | 27.8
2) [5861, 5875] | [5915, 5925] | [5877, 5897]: 2.0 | 27.9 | 25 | 27.3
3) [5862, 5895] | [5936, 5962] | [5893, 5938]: 0.8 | 26.5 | 26.9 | 28.2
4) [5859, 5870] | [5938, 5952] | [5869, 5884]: 0.0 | 27.7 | 27.8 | 28.3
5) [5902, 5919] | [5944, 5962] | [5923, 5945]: 0.2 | 27.7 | 27.7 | 28.1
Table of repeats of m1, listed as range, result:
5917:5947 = 27.6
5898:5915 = 27.5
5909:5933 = 27.2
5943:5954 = 28.1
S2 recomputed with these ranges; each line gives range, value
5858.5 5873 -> 27.8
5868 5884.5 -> 27.9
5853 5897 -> 26.6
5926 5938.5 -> 27.2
